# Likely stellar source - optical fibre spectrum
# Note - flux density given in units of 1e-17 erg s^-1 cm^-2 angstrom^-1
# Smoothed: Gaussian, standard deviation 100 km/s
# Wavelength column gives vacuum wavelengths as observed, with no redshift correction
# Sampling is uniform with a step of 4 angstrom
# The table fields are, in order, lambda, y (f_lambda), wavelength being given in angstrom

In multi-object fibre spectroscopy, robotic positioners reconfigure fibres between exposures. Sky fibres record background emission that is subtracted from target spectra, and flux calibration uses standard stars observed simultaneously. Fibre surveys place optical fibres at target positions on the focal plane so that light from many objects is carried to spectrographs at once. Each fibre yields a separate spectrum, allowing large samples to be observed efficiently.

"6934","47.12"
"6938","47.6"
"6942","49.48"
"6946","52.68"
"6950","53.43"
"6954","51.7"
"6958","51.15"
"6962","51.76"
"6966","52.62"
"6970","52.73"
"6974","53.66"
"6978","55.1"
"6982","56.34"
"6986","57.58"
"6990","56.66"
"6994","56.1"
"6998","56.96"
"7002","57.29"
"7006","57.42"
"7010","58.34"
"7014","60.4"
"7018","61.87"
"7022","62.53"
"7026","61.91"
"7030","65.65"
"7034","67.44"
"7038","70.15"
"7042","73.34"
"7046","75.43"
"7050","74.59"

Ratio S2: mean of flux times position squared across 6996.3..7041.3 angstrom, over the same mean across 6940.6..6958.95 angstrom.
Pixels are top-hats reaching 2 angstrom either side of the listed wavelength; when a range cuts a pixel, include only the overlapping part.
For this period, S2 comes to 1.2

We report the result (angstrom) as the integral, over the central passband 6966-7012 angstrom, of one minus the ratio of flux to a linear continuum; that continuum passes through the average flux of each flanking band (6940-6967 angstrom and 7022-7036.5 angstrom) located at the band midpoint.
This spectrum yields 1.5 angstrom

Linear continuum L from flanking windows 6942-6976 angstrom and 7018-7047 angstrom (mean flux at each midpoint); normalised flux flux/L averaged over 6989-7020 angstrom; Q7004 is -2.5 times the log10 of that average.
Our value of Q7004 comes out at 0.062 mag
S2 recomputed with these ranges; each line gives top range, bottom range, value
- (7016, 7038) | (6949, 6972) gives 1.26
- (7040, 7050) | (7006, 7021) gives 1.25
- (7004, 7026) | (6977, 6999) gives 1.08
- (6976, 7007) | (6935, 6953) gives 1.13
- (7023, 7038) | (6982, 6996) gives 1.17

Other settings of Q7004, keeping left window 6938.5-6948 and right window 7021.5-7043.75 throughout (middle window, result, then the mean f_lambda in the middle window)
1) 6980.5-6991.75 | 0.03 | 56.9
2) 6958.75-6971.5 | 0.05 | 52.2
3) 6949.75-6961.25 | 0.02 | 51.9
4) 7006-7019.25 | 0.06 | 59.7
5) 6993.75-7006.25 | 0.07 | 57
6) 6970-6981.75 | 0.04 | 54.4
